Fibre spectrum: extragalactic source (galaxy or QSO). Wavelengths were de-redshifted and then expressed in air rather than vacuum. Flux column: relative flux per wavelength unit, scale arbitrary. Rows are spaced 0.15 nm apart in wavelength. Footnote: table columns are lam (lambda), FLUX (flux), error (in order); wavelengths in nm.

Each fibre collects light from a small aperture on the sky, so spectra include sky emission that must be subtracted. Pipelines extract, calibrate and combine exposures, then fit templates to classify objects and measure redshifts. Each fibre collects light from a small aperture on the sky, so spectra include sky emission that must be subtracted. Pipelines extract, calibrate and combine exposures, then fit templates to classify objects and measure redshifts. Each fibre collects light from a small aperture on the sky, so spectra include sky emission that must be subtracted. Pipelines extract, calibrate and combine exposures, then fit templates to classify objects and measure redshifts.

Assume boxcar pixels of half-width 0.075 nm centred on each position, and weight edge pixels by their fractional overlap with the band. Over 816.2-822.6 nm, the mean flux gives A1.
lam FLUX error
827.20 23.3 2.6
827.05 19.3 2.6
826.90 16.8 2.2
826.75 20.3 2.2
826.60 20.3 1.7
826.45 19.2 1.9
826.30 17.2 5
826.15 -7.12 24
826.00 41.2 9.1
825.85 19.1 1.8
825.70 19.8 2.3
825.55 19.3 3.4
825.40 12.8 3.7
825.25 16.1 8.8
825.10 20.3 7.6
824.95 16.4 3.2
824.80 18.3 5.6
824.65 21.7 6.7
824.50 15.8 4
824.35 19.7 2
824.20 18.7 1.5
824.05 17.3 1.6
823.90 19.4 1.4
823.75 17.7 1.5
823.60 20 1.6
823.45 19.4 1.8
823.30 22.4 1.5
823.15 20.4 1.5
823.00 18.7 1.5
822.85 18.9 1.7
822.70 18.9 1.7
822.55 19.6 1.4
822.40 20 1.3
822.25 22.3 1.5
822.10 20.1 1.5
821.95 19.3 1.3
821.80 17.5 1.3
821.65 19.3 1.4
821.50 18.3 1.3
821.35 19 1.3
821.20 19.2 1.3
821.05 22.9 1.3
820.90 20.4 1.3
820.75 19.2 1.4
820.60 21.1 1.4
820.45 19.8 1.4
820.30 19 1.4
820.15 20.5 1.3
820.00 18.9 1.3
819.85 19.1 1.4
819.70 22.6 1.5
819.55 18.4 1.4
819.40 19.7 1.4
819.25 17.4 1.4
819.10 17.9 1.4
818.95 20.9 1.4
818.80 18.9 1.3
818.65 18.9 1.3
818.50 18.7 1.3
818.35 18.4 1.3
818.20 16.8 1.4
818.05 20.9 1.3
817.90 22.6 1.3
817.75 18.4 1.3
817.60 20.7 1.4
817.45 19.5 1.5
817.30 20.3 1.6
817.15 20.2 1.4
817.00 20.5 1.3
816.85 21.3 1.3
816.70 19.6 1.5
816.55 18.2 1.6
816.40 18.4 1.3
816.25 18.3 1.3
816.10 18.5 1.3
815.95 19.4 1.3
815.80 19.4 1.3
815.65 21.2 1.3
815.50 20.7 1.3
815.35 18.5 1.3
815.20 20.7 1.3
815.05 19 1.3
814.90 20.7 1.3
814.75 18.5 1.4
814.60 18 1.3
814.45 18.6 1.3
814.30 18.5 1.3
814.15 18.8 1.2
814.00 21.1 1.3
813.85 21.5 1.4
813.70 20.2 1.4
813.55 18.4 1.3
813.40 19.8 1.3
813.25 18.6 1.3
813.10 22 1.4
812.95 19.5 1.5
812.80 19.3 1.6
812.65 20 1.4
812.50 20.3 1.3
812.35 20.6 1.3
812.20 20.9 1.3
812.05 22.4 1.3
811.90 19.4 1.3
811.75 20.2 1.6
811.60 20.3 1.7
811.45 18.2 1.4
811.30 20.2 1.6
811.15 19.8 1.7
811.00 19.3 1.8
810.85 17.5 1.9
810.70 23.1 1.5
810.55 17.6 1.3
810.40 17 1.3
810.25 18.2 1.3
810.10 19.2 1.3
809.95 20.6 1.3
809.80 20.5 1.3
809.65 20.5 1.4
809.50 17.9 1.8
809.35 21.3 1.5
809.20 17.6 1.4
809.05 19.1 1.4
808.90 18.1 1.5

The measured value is 19.6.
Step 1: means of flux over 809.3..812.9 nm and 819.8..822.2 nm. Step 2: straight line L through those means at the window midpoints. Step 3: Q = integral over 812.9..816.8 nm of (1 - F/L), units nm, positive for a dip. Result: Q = 0.05 nm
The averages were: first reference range 19.8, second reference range 19.6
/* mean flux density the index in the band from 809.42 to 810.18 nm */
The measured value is 19.7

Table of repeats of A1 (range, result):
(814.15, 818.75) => 19.4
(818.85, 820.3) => 19.5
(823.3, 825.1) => 18.8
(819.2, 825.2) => 19.4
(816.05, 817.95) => 19.7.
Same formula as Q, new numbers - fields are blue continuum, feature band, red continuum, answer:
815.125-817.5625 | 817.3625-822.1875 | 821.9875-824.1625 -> 0.03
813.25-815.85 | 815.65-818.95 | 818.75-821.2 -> 0.03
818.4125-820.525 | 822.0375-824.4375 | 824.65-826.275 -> -0.16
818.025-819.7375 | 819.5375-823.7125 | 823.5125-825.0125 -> -0.24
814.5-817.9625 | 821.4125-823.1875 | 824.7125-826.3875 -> -0.11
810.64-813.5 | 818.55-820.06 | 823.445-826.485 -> -0.02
